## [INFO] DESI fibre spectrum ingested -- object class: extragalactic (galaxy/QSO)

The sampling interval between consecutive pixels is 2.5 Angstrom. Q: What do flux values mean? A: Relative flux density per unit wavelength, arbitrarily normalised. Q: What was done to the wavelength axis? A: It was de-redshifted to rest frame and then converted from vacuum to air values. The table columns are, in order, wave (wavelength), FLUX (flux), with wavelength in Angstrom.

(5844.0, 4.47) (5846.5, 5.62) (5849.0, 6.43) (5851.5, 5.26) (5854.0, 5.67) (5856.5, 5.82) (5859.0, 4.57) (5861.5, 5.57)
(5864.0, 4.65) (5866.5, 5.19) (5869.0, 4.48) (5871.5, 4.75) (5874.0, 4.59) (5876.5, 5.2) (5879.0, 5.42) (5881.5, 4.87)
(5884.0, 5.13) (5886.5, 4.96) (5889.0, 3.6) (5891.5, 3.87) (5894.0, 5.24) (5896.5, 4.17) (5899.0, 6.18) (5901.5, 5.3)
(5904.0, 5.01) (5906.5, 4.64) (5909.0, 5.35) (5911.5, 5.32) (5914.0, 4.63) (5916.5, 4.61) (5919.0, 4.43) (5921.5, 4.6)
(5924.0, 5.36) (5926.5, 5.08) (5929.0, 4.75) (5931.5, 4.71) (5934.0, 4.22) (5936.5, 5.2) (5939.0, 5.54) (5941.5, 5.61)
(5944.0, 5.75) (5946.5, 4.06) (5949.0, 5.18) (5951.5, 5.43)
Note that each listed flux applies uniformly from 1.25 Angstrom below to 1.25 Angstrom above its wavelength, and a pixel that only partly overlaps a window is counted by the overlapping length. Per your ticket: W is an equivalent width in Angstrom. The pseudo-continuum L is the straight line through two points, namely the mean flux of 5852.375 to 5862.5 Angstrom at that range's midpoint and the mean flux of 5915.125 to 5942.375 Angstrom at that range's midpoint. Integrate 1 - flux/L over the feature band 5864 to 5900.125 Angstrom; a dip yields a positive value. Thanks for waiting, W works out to 2.81 Angstrom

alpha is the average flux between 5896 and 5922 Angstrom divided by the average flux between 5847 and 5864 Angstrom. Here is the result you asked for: 0.90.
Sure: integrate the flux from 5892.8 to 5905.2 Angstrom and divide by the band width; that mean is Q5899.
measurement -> 5.18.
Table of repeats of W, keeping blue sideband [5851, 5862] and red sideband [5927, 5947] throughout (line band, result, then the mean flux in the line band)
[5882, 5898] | 2.10 Angstrom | 4.54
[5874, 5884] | 0.35 Angstrom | 5.09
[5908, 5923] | 0.85 Angstrom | 4.82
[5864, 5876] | 1.23 Angstrom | 4.77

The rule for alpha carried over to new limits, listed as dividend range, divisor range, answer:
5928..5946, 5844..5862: 0.92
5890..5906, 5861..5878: 1.01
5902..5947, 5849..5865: 0.93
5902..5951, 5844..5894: 0.99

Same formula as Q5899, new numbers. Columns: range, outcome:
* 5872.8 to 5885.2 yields 5.04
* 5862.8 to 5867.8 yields 4.92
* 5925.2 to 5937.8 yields 4.8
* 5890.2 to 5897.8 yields 4.43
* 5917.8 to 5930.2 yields 4.85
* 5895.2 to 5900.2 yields 5.17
